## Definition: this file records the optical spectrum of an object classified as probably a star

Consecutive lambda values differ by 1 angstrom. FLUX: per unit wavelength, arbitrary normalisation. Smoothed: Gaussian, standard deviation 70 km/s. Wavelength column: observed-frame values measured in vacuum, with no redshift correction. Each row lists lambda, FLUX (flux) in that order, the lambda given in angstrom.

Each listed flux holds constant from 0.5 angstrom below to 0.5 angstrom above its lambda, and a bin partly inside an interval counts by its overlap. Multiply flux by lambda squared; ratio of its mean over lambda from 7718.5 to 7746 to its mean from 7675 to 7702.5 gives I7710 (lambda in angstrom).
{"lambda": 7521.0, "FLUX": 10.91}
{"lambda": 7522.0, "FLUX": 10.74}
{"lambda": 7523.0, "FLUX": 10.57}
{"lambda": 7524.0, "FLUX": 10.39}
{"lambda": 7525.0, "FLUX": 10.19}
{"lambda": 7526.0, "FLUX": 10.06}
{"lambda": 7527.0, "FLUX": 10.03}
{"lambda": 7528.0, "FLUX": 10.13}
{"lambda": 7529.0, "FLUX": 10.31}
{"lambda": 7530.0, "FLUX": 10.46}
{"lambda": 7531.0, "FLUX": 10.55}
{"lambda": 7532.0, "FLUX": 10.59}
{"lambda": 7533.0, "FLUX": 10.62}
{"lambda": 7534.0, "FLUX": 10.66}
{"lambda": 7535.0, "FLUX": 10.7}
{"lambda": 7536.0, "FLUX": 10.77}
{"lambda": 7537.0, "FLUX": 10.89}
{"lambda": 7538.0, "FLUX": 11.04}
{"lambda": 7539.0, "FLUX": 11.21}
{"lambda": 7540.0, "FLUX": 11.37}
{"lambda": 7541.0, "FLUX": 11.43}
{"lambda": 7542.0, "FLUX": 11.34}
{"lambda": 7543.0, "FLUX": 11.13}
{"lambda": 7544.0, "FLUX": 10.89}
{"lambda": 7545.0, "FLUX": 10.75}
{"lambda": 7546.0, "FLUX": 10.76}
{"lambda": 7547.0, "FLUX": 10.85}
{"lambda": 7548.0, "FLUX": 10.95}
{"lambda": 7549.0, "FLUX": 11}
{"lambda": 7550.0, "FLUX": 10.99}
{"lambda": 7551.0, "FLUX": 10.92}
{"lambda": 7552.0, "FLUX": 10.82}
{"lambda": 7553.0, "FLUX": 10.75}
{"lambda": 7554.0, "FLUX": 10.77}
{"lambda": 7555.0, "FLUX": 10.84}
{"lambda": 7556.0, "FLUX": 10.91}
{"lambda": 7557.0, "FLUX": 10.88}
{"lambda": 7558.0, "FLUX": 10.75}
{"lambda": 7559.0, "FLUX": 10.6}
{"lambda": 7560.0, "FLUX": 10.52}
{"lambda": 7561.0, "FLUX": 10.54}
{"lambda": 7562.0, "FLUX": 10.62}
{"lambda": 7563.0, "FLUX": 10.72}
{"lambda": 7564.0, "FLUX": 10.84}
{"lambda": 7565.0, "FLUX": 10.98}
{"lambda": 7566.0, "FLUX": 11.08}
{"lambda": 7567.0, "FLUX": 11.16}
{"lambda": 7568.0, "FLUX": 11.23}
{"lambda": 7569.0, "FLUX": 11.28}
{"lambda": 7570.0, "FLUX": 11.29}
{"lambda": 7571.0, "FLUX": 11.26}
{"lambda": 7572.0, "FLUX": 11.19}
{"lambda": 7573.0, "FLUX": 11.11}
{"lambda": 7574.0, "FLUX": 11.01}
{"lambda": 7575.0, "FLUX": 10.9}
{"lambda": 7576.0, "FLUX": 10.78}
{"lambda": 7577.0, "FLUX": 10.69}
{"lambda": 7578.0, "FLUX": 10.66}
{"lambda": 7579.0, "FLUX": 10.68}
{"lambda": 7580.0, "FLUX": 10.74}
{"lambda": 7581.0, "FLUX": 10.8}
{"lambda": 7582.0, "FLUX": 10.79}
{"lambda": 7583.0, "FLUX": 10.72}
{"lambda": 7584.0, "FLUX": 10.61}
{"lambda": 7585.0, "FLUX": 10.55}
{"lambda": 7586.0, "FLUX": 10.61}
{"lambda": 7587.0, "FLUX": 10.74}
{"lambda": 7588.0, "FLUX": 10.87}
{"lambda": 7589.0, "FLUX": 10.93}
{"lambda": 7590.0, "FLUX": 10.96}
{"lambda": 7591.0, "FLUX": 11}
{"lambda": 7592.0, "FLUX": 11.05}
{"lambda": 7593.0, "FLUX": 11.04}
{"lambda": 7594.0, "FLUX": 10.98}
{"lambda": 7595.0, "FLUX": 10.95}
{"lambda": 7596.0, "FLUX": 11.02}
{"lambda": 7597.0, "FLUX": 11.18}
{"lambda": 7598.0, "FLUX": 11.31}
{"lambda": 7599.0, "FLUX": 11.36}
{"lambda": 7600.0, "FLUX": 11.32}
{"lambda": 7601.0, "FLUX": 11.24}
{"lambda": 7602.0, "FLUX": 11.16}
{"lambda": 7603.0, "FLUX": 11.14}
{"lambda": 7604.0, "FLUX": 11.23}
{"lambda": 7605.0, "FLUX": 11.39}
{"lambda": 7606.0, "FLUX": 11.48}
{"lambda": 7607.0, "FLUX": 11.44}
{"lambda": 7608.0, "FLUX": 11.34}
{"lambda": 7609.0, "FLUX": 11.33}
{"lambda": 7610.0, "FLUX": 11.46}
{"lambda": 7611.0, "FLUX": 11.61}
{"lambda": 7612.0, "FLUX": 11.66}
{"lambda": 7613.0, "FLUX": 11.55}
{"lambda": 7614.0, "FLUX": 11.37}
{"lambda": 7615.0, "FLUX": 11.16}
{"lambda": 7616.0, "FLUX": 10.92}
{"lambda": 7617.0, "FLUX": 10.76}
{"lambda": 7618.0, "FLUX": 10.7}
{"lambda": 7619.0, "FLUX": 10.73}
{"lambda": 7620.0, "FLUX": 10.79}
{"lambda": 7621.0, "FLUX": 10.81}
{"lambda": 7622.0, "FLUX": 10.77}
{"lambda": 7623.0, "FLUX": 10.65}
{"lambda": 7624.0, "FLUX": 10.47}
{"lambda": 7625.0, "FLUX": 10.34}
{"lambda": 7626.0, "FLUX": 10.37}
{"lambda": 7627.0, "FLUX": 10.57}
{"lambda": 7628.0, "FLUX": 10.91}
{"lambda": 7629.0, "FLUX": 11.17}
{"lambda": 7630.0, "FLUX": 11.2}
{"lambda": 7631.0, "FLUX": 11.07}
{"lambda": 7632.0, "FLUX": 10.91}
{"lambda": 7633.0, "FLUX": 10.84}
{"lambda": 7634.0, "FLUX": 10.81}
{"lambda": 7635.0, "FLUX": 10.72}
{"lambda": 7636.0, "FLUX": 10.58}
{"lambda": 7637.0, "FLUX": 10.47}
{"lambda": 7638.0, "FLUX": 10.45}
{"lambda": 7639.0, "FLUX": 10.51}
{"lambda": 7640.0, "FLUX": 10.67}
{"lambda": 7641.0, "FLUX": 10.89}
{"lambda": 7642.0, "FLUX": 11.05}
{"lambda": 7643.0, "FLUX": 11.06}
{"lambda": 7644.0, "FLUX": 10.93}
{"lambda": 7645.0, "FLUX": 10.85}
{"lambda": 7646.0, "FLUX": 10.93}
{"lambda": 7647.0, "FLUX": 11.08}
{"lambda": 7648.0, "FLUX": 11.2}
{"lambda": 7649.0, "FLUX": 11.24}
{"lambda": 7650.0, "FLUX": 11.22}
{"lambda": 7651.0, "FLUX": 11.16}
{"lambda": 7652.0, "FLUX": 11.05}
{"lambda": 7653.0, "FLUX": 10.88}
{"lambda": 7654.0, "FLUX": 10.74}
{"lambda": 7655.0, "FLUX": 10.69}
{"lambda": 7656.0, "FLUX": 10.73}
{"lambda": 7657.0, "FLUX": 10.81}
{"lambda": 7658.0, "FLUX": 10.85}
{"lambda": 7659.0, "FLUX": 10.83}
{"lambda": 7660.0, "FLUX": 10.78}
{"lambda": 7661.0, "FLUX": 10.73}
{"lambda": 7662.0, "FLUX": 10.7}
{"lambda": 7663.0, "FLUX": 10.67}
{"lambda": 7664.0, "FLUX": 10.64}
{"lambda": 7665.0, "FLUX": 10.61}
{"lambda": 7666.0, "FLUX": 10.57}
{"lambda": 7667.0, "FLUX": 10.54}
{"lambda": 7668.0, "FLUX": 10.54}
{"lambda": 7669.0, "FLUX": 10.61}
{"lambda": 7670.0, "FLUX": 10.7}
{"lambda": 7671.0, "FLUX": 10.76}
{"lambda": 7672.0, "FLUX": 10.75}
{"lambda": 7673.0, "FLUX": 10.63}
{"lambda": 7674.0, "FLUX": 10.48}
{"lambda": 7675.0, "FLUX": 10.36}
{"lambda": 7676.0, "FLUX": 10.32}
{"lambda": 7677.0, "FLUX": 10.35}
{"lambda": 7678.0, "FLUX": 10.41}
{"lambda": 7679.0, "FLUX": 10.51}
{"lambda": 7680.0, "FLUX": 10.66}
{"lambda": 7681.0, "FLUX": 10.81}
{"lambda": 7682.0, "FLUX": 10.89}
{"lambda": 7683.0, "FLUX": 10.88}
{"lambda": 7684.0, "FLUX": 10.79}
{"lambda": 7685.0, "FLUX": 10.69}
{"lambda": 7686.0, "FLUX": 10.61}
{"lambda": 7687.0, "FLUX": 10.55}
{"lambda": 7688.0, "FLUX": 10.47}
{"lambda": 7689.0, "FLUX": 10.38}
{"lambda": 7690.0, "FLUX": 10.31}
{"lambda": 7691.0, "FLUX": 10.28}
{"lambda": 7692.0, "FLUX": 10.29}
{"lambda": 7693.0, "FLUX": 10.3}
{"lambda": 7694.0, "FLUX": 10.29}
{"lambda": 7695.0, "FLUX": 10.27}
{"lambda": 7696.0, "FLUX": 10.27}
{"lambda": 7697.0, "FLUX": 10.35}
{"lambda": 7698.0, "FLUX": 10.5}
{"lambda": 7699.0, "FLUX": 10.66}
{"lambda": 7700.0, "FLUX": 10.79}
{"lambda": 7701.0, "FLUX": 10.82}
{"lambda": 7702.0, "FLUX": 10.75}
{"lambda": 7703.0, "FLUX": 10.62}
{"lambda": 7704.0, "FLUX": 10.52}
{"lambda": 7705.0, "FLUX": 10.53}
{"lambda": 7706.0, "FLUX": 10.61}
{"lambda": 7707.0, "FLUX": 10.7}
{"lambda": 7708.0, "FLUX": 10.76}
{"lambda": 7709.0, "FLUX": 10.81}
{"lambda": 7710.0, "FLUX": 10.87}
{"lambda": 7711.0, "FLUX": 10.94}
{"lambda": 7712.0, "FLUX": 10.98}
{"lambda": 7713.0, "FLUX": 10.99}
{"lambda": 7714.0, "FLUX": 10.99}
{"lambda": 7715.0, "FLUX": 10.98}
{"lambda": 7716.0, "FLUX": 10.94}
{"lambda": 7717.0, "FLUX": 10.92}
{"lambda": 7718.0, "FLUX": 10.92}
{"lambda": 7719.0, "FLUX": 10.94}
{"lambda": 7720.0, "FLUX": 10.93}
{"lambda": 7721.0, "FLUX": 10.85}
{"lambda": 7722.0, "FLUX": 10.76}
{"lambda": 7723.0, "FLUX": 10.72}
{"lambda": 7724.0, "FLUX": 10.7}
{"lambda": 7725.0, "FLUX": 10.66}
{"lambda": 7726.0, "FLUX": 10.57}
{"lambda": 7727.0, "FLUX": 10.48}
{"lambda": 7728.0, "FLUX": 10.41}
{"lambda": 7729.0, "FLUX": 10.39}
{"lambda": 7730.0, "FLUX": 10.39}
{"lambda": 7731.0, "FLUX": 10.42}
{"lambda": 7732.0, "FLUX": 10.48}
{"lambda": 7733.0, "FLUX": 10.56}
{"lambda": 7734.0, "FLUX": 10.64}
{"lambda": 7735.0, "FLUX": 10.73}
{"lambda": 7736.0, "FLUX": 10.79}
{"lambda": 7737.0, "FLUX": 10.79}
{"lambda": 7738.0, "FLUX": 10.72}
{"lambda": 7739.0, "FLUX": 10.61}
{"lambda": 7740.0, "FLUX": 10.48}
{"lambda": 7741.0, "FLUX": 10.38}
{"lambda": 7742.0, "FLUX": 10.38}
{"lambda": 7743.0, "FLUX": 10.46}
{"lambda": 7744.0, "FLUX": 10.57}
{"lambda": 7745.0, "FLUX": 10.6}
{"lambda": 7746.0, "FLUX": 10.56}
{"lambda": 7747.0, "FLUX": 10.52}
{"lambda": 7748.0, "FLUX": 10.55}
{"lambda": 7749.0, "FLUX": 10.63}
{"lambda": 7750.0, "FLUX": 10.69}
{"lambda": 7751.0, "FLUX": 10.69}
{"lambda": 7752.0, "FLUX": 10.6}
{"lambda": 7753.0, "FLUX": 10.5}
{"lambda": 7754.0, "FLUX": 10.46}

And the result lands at 1.0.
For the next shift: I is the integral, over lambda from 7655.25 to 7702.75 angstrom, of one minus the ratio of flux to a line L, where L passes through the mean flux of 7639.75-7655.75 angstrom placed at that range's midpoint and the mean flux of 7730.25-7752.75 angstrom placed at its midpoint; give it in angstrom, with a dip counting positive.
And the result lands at 1.1 angstrom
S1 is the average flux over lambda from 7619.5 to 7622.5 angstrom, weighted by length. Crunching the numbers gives 10.8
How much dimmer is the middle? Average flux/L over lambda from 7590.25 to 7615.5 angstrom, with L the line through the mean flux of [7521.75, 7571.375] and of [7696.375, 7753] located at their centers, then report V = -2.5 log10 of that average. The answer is -0.05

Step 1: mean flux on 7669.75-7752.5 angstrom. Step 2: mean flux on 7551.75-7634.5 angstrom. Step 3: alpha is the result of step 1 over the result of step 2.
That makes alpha 1.0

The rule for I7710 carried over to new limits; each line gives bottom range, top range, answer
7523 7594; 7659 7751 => 1.02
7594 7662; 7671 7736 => 0.99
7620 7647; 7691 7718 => 1.01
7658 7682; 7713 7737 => 1.02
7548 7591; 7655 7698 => 1.00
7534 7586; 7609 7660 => 1.02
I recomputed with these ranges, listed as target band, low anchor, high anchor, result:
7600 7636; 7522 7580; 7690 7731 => -0.9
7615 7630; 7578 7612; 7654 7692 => 0.2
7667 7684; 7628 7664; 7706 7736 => 0.3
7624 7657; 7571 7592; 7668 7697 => -0.6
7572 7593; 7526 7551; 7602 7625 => 0.3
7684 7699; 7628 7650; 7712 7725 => 0.6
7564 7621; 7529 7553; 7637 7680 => -1.2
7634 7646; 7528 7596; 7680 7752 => 0.0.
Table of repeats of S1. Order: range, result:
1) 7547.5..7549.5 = 11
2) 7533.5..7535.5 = 10.7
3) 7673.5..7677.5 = 10.4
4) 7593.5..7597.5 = 11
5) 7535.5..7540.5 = 11.1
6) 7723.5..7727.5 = 10.6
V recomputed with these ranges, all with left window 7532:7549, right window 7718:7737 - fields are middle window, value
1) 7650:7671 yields 0.000 mag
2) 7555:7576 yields -0.003 mag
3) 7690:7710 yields 0.016 mag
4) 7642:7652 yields -0.029 mag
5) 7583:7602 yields -0.012 mag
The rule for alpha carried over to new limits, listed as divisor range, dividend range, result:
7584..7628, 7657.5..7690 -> 0.96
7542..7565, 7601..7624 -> 1.03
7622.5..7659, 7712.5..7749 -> 0.98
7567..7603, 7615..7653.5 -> 0.99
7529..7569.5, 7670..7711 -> 0.97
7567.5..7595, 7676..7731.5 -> 0.98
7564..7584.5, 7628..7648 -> 0.99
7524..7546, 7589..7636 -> 1.03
